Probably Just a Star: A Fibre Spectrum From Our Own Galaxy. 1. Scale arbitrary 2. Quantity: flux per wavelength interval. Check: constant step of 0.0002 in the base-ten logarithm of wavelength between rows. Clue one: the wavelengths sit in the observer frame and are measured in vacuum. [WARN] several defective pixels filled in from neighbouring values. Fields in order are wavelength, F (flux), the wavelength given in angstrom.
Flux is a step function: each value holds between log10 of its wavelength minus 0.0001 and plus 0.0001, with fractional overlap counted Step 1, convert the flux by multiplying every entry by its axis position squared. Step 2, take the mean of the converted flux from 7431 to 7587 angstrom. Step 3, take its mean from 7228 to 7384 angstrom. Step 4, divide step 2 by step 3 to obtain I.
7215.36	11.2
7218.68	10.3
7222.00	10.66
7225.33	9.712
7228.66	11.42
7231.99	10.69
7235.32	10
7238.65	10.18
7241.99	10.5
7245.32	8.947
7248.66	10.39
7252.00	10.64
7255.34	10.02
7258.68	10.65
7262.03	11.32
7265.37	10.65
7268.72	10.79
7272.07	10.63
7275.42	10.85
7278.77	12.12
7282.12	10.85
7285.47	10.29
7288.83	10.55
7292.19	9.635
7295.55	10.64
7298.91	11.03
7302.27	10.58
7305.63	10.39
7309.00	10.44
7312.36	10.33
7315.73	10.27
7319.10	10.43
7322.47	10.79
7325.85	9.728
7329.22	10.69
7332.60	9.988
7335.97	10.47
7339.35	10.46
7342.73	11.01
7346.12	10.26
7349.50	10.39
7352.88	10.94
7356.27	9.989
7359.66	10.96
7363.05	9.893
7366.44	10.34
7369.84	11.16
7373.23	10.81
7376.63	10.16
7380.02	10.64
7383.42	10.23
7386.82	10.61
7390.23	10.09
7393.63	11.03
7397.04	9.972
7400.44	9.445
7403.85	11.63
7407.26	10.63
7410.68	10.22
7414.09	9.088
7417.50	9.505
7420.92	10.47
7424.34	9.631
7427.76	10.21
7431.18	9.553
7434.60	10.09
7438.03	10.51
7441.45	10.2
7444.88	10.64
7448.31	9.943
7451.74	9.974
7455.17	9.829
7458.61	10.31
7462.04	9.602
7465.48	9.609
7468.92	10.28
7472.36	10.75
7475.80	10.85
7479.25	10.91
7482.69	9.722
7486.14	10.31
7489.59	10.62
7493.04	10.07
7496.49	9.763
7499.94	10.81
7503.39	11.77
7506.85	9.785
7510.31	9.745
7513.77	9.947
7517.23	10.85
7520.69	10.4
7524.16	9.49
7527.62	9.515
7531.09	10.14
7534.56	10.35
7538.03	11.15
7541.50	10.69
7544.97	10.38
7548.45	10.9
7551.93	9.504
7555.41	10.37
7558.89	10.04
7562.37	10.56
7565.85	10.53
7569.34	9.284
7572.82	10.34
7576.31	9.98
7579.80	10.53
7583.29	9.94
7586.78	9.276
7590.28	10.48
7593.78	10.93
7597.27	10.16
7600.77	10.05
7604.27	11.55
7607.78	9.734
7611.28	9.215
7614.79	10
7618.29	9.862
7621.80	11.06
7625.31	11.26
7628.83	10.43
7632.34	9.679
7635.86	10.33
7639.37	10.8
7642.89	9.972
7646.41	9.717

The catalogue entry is 1.03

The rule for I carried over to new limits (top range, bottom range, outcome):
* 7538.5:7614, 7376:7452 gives 1.05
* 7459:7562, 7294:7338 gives 1.04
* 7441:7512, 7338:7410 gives 1.00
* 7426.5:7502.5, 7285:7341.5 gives 1.02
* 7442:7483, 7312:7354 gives 1.01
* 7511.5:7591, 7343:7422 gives 1.03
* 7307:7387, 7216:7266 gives 1.03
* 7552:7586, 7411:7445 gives 1.05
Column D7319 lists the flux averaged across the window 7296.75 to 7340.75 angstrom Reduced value 10.4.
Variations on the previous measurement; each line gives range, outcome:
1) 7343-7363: 10.5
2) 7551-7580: 10.1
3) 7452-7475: 10.1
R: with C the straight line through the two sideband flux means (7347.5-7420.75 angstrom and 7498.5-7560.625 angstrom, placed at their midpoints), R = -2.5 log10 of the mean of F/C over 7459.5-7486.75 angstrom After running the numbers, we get 0.01 mag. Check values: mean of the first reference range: 10.4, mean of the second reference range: 10.3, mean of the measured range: 10.3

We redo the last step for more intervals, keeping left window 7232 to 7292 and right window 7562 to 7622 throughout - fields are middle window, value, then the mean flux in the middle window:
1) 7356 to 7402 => 0.00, 10.4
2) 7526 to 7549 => -0.02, 10.4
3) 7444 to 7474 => 0.02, 10.1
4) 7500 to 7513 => -0.02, 10.4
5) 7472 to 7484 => -0.03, 10.6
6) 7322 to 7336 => 0.02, 10.3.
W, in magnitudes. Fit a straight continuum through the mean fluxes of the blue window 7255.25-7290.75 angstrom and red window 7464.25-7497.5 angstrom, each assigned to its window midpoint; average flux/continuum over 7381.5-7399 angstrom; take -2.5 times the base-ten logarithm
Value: 0.02 mag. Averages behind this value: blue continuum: 10.8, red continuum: 10.3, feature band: 10.4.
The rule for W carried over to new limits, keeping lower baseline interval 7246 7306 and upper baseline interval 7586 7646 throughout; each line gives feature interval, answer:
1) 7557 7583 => 0.017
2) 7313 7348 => 0.019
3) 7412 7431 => 0.077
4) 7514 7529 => 0.034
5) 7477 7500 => 0.014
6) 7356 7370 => 0.012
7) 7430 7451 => 0.032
